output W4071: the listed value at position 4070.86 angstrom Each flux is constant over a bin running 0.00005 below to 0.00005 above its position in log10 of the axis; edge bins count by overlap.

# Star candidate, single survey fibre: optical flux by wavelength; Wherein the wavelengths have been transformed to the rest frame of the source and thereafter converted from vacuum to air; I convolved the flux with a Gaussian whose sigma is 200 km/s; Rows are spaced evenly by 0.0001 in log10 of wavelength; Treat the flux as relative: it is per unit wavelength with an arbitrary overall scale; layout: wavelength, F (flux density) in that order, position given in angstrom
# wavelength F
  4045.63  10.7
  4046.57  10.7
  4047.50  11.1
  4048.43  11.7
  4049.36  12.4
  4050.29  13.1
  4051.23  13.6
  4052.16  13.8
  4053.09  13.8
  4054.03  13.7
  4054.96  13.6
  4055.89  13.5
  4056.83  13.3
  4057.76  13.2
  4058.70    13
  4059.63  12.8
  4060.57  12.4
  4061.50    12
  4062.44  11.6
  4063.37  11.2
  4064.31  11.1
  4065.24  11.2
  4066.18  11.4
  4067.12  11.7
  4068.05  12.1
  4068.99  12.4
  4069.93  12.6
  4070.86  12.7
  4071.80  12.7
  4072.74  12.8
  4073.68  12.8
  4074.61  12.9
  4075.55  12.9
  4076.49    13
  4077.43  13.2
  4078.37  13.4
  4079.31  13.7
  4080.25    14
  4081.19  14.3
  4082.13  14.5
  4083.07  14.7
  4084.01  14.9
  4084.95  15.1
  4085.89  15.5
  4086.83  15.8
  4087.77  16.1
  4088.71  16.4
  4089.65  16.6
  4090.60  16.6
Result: 12.7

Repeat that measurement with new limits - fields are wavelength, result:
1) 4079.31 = 13.7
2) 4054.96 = 13.6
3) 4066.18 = 11.4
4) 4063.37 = 11.2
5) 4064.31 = 11.1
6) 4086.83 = 15.8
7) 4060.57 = 12.4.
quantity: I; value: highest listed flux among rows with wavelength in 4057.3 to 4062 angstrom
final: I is 13.2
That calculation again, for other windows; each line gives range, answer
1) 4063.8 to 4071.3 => 12.7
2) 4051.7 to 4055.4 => 13.8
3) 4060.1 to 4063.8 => 12.4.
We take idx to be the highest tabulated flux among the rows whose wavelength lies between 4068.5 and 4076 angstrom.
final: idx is 12.9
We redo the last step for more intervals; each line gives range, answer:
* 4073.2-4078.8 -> 13.4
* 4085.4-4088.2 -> 16.1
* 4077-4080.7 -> 14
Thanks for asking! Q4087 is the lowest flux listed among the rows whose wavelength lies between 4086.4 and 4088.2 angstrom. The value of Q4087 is 15.8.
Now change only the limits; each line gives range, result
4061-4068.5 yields 11.1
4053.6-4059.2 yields 13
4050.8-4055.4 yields 13.6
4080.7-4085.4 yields 14.3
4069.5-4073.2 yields 12.6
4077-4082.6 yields 13.2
